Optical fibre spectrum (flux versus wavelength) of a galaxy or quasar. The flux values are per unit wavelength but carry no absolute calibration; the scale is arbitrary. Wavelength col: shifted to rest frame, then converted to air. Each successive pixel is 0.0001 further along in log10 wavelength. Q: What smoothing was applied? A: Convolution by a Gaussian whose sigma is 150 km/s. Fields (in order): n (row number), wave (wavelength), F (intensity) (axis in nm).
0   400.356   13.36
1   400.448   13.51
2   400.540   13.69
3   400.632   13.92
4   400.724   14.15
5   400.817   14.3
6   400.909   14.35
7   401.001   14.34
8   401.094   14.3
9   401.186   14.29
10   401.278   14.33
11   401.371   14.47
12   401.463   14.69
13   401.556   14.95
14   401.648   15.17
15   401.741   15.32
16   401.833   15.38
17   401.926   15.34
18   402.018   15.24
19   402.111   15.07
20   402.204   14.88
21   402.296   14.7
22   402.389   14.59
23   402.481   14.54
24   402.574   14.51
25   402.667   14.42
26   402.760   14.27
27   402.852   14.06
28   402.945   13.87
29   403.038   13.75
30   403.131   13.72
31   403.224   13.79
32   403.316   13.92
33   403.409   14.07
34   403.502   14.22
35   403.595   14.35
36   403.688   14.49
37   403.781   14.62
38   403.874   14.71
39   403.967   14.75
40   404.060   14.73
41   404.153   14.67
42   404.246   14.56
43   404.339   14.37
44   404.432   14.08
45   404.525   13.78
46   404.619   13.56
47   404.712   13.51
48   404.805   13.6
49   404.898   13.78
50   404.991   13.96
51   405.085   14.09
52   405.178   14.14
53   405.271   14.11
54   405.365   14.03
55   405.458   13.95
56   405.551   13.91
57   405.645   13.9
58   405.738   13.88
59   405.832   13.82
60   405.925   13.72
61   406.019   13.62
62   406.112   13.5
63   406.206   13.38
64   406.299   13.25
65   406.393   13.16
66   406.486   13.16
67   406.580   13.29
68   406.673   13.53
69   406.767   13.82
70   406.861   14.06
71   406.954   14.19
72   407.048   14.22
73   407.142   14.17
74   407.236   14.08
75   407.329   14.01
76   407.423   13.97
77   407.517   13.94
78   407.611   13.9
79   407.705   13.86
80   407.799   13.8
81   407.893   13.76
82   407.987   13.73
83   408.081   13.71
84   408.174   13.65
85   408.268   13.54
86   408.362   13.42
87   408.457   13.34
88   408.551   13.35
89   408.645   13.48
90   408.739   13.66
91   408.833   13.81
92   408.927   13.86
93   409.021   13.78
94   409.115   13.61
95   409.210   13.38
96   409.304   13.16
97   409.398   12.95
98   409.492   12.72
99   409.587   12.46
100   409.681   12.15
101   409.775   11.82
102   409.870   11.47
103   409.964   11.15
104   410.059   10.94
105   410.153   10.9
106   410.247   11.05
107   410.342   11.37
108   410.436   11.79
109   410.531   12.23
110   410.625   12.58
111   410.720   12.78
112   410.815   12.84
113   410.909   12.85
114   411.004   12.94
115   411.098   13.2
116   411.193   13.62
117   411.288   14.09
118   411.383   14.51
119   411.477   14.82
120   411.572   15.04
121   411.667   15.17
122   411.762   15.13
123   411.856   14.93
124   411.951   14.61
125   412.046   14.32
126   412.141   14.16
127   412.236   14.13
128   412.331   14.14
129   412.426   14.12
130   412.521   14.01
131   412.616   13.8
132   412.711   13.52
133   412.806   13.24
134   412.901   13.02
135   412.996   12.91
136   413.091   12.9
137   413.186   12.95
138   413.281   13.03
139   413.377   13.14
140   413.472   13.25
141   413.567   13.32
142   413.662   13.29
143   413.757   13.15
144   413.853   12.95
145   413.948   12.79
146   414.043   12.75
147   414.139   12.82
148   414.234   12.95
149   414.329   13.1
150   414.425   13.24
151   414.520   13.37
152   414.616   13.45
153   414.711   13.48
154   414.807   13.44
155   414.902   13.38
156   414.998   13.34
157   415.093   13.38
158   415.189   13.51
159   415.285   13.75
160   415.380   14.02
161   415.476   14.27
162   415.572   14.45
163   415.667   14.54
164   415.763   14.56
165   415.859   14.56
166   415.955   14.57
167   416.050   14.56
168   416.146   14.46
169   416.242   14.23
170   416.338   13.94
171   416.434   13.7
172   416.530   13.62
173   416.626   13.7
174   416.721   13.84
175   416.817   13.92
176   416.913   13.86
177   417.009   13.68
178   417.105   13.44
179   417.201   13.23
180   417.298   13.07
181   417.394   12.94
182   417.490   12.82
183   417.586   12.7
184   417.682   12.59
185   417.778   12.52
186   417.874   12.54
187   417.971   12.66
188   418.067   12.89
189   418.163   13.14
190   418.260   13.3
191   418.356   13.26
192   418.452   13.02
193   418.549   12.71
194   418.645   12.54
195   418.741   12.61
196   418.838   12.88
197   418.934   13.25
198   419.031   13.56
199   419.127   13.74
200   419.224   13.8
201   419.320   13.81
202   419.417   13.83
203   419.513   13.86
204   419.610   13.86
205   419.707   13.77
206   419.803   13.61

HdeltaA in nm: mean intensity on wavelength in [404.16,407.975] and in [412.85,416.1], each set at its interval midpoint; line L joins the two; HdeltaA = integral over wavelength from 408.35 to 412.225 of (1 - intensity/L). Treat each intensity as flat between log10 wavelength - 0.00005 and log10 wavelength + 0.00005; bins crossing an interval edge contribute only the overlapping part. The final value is 0.14 nm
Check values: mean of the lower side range 13.8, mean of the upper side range 13.5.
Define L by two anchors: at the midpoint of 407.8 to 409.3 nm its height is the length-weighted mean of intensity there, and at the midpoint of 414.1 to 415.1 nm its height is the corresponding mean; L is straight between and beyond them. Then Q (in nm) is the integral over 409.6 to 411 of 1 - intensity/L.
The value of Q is 0.17 nm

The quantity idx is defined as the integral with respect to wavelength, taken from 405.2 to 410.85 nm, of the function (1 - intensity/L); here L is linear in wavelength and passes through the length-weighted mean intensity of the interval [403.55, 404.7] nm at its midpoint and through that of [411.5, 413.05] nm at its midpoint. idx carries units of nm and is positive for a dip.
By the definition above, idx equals 0.40 nm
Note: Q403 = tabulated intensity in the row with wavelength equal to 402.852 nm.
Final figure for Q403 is 14.06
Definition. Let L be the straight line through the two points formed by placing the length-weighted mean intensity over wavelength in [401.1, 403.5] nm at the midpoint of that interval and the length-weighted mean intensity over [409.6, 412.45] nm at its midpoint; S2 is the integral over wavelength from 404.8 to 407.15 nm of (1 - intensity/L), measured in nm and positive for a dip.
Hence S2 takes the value 0.03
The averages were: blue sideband 14.5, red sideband 13.1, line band 13.8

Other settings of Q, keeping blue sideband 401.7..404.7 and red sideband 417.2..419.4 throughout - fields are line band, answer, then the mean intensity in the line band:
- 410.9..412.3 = -0.064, 14.3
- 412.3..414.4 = 0.041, 13.2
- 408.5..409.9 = 0.082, 13.1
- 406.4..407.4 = 0.019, 13.8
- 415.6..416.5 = -0.074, 14.3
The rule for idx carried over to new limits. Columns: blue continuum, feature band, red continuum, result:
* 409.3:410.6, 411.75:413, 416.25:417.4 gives -0.15 nm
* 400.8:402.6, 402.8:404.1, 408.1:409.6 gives 0.02 nm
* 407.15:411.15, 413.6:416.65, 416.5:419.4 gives -0.12 nm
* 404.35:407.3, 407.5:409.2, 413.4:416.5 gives 0.01 nm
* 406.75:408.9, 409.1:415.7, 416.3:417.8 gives 0.16 nm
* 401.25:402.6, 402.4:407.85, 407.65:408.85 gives 0.10 nm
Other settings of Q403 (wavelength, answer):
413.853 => 12.95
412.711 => 13.52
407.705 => 13.86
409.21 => 13.38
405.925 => 13.72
